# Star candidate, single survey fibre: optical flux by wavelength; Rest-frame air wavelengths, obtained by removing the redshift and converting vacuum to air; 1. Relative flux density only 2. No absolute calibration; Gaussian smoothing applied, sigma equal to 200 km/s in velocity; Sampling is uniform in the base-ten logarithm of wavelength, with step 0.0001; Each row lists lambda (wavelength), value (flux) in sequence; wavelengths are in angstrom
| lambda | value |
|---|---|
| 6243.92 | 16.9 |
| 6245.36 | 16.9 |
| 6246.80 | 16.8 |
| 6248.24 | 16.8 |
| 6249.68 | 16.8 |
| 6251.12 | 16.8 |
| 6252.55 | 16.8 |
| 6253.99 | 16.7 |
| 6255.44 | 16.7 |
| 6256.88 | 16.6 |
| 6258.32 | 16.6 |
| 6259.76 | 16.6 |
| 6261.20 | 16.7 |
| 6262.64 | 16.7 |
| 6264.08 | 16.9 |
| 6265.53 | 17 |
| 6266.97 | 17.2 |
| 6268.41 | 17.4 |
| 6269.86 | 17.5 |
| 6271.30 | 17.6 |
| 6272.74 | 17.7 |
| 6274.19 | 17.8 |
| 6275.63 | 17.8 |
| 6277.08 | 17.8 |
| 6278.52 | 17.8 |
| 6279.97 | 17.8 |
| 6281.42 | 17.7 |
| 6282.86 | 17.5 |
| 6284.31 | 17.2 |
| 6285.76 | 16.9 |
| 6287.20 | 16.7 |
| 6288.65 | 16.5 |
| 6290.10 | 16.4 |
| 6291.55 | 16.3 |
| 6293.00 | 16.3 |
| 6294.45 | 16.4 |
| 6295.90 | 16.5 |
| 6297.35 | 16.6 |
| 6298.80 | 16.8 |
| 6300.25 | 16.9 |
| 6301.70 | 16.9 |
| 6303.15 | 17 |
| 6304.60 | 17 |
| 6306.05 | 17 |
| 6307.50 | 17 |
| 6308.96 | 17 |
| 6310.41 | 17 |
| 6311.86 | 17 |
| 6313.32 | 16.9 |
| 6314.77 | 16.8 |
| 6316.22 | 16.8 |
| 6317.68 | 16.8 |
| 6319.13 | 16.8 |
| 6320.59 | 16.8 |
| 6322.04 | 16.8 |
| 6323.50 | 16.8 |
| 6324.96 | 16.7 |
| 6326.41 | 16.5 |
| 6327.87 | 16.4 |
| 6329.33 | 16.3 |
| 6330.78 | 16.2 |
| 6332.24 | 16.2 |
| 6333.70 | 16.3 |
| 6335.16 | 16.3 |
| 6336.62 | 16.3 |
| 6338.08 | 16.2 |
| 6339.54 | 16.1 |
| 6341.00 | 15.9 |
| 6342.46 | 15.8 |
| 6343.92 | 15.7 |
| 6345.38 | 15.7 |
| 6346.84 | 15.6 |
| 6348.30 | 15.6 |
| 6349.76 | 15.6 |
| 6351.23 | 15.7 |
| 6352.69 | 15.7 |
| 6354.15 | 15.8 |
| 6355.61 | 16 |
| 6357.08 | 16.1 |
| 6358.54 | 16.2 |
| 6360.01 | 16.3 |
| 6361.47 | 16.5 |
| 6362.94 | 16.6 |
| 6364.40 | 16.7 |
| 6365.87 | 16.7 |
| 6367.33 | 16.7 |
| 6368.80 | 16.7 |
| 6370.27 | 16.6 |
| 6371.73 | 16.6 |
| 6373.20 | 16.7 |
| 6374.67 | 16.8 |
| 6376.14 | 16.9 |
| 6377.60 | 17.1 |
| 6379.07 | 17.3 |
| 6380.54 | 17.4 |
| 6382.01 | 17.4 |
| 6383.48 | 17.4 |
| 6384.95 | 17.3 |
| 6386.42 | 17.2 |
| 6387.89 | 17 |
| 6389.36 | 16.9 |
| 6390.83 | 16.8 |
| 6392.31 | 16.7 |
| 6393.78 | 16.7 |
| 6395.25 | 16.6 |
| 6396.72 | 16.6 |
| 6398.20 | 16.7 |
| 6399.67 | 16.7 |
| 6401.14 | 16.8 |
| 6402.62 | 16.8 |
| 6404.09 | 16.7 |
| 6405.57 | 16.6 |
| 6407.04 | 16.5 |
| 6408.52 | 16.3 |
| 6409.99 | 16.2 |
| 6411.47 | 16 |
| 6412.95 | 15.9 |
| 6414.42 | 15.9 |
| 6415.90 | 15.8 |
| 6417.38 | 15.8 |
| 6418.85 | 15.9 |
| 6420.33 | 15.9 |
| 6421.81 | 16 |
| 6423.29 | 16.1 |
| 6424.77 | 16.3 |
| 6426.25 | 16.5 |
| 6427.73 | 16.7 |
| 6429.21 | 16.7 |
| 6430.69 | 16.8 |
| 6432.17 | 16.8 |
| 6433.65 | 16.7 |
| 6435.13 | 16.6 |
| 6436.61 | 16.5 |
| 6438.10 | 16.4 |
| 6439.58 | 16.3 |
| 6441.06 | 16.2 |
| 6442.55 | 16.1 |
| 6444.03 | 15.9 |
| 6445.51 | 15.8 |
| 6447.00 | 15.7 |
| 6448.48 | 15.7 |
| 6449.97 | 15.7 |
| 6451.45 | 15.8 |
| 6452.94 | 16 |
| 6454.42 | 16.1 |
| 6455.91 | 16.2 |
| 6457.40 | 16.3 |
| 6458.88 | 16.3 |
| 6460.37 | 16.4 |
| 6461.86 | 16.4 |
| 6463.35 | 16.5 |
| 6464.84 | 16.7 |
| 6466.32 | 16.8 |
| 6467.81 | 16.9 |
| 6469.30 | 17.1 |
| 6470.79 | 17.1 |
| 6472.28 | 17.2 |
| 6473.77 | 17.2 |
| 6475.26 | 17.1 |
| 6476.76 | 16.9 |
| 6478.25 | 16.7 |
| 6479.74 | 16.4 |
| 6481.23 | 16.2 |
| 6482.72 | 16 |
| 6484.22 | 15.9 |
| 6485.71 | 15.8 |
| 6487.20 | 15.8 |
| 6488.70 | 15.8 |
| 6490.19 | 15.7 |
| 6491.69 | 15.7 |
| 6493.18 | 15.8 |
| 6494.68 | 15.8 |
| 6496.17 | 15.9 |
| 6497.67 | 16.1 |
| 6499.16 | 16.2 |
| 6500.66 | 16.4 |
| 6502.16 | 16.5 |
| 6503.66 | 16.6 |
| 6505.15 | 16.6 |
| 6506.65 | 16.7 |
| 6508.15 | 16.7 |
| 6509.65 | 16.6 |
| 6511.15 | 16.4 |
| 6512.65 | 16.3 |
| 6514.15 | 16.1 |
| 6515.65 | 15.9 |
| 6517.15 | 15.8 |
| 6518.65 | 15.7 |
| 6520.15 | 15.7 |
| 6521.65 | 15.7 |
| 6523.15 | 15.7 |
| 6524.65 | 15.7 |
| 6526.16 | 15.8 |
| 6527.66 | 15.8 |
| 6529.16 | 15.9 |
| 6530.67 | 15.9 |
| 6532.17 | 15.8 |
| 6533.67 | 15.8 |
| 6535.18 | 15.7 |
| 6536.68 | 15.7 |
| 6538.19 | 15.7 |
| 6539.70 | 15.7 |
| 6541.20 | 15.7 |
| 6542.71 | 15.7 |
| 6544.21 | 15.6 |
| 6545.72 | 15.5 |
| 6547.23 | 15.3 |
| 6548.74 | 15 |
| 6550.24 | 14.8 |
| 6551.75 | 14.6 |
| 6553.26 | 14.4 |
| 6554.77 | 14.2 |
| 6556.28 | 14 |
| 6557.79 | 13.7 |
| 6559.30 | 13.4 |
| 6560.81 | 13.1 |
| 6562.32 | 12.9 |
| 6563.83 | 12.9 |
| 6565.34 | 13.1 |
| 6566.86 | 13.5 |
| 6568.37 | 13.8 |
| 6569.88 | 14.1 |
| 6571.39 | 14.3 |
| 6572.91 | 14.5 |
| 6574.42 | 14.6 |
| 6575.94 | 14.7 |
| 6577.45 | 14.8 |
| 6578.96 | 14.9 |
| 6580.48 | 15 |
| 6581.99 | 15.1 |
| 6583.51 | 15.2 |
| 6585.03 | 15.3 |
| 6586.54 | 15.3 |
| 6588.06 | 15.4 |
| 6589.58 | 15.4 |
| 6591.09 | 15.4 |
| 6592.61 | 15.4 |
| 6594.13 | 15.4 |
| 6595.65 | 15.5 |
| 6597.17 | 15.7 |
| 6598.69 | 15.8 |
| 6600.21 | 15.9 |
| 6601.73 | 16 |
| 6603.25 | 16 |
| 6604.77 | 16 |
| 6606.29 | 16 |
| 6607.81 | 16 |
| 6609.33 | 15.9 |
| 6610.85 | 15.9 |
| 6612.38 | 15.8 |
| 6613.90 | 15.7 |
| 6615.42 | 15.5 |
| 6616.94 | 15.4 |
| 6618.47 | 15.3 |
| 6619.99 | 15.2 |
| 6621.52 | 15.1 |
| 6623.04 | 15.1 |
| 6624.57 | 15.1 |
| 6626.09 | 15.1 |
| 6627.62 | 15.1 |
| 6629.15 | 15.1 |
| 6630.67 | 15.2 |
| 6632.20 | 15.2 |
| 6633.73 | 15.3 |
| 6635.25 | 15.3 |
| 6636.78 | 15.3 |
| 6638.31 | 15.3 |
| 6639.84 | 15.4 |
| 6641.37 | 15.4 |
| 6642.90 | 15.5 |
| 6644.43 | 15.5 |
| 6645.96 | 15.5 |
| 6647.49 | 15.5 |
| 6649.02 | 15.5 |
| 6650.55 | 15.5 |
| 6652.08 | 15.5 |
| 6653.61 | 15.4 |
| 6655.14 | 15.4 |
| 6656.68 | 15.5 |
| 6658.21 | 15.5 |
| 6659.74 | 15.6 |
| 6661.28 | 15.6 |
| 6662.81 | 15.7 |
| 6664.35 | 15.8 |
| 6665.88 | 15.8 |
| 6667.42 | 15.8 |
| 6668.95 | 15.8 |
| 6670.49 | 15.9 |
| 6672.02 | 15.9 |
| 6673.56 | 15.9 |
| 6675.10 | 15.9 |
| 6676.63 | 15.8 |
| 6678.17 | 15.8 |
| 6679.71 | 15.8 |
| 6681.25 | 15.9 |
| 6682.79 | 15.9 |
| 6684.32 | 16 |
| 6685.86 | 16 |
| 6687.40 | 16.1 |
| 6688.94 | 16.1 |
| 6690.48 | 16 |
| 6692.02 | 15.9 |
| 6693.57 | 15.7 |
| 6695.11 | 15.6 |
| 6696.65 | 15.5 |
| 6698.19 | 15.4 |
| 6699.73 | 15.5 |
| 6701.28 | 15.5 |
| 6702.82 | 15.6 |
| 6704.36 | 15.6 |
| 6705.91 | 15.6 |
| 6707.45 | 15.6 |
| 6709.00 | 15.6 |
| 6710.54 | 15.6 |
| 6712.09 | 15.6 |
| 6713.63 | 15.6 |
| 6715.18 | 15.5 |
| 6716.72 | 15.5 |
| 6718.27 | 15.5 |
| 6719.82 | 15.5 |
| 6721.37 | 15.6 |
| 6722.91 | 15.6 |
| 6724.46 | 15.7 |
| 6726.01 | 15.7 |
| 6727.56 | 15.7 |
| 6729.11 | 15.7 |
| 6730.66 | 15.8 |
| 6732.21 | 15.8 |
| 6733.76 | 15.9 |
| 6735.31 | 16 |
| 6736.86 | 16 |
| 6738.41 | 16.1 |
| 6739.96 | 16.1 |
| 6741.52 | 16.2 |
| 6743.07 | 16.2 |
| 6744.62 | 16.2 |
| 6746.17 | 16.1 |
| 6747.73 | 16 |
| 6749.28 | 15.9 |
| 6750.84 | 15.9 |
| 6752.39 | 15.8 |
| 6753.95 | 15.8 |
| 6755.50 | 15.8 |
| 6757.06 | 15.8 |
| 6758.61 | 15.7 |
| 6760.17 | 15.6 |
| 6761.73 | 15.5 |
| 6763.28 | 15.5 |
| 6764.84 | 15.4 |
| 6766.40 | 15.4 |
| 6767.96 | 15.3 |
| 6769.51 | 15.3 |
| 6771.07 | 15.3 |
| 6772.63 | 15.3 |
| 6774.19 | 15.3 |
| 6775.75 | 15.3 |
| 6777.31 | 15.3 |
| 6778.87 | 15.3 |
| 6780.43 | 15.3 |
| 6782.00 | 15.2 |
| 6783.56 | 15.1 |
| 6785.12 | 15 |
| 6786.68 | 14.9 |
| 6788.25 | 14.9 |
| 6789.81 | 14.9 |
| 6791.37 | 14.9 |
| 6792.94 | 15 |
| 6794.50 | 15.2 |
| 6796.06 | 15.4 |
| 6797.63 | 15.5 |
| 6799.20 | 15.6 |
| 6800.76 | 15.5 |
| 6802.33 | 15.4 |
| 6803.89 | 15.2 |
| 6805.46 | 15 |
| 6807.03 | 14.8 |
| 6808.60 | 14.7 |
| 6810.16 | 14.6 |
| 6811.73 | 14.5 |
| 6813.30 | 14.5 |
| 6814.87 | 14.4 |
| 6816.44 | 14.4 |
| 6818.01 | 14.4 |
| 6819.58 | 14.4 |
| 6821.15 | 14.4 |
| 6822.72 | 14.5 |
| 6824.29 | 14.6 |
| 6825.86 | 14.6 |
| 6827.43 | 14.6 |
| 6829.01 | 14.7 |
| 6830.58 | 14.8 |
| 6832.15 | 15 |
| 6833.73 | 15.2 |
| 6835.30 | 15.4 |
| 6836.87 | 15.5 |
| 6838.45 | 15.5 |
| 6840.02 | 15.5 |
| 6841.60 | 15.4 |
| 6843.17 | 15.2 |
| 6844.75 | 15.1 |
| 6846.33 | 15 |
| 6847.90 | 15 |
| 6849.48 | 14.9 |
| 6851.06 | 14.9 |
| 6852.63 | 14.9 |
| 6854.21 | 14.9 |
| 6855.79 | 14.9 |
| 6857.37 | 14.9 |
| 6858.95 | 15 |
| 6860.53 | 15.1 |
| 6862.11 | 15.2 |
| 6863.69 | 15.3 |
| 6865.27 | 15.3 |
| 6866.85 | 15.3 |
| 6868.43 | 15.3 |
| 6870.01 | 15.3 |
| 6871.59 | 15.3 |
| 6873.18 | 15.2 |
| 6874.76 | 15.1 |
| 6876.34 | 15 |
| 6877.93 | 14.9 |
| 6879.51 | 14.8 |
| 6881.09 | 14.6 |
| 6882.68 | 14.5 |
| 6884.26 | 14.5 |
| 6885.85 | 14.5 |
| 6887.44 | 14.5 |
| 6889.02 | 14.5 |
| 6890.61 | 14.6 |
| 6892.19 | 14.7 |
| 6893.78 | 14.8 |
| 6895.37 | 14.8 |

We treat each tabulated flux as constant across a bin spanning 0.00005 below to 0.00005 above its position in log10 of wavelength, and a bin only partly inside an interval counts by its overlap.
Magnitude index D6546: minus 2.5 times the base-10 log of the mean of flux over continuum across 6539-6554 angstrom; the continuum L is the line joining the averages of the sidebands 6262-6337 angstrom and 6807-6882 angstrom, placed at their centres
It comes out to 0.054 mag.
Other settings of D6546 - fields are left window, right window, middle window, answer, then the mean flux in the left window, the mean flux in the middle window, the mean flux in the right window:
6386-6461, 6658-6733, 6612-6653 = 0.04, 16.3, 15.3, 15.7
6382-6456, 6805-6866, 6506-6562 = 0.04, 16.4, 15.4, 14.9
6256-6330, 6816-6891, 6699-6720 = -0.01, 17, 15.6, 14.9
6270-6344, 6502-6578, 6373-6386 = -0.06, 16.8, 17.2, 15.2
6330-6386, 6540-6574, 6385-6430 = -0.04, 16.4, 16.5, 14.3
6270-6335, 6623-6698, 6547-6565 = 0.15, 16.9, 14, 15.6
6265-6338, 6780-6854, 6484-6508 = 0.00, 16.9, 16.1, 15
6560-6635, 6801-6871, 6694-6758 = -0.05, 15.1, 15.8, 14.9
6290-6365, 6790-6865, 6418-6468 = -0.01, 16.4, 16.3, 15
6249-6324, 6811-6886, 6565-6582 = 0.11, 17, 14.4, 14.9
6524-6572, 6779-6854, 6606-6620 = -0.06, 14.8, 15.7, 15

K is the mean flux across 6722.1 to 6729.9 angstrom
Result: 15.7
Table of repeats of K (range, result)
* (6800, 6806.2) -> 15.3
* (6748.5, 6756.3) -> 15.8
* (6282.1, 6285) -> 17.4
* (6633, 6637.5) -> 15.3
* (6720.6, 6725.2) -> 15.7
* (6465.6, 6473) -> 17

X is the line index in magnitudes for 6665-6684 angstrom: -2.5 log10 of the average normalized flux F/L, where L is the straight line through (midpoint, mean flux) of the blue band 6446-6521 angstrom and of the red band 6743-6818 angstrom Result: -0.015 mag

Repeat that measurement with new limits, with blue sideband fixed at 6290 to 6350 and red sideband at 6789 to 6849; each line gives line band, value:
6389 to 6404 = -0.03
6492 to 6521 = -0.02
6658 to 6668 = -0.02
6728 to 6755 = -0.05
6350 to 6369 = 0.01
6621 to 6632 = 0.03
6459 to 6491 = -0.03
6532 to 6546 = 0.01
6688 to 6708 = -0.02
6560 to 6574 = 0.16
